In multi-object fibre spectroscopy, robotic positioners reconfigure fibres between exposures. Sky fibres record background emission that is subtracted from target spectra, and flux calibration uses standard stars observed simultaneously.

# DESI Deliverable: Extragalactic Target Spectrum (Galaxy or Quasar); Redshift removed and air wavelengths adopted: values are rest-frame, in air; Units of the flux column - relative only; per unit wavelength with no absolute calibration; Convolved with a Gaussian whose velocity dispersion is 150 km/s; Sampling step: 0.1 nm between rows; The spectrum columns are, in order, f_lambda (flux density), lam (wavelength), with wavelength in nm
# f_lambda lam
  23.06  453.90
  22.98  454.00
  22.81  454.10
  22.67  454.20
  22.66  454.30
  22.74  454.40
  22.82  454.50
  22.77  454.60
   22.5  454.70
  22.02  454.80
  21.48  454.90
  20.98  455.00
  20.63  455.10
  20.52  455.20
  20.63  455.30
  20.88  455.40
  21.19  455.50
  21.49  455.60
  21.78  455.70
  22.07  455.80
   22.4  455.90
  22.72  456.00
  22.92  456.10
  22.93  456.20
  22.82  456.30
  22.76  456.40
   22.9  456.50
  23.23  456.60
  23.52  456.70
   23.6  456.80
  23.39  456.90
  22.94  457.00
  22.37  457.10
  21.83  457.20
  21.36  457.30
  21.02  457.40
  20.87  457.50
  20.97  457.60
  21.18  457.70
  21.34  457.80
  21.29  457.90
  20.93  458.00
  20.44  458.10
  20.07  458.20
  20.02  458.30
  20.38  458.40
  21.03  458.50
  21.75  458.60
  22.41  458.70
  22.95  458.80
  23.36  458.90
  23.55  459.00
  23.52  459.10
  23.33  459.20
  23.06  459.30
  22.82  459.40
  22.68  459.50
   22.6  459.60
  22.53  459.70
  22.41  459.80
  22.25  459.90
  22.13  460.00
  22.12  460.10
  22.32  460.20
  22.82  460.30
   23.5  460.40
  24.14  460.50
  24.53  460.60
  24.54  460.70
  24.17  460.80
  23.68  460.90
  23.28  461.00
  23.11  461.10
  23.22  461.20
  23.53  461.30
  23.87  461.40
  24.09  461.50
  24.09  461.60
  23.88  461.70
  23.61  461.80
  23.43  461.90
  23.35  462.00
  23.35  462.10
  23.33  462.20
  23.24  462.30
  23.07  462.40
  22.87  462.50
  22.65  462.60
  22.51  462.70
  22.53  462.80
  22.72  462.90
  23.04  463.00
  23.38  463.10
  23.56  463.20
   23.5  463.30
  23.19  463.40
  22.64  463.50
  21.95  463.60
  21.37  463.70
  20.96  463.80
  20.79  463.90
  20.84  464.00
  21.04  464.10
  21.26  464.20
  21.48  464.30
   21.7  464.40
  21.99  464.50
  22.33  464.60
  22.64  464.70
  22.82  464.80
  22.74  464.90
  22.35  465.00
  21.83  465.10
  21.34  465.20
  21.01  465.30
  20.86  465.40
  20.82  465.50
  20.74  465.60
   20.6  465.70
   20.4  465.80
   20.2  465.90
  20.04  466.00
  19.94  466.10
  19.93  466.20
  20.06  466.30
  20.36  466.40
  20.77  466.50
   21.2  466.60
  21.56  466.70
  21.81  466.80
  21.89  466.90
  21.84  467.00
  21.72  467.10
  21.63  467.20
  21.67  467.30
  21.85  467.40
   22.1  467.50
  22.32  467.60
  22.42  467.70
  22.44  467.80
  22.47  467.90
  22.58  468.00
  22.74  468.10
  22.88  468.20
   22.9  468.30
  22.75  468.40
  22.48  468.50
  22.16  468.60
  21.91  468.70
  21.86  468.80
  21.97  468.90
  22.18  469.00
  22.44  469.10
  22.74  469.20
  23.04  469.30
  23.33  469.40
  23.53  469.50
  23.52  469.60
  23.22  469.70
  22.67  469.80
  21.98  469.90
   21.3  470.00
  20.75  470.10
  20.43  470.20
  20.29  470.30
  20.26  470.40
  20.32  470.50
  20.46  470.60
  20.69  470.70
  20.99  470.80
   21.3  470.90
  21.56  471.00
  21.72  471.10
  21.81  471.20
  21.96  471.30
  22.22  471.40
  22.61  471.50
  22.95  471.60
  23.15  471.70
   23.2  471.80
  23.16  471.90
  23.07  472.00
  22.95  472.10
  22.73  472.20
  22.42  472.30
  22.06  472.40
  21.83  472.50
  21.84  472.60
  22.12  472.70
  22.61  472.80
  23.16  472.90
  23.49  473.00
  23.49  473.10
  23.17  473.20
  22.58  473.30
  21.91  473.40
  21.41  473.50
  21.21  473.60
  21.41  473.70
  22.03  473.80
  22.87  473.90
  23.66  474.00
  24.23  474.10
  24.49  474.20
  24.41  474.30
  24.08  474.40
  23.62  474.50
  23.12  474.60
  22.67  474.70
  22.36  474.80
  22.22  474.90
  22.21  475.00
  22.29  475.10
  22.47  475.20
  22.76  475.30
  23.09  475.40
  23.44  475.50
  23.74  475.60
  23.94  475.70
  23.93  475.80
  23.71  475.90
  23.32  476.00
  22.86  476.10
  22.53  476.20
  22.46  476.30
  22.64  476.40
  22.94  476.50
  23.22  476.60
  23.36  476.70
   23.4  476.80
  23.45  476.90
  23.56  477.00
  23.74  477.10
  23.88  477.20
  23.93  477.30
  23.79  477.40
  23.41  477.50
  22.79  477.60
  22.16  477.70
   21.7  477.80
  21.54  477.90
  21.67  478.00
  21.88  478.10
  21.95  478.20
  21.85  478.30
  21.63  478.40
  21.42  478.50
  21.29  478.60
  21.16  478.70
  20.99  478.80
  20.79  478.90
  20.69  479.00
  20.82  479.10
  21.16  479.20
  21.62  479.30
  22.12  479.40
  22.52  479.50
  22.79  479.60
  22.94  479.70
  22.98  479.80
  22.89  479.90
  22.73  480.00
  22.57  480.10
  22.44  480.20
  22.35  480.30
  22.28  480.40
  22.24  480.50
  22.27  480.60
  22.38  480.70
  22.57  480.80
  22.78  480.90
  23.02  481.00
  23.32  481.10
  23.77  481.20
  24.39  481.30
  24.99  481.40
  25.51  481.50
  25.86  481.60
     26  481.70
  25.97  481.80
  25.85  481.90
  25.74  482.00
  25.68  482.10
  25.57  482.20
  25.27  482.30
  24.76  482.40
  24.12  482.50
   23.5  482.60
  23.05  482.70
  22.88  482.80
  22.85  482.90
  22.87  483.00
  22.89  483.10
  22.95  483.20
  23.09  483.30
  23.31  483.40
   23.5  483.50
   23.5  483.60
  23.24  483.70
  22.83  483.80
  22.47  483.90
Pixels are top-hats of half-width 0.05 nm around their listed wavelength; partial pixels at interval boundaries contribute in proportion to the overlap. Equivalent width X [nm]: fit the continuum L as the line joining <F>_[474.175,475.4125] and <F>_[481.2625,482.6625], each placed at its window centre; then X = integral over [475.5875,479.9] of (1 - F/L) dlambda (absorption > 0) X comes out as 0.25 nm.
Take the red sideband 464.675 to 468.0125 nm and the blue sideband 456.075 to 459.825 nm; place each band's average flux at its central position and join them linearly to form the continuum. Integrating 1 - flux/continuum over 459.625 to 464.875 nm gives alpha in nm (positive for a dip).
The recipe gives -0.251 nm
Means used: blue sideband 22.2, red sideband 21.4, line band 22.8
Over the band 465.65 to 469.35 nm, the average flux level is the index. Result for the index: 21.7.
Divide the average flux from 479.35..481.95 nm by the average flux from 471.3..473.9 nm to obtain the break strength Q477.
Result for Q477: 1.04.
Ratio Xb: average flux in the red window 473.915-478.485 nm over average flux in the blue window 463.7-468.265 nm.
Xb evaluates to 1.07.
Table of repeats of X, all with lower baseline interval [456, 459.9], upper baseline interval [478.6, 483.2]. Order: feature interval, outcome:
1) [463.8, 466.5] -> 0.16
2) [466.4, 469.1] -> 0.07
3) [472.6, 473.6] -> 0.01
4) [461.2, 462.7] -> -0.07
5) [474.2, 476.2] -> -0.02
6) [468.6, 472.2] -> 0.11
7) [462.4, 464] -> 0.00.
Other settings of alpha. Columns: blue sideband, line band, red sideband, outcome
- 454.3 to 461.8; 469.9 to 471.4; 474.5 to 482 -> 0.11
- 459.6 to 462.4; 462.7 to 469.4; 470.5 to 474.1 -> 0.30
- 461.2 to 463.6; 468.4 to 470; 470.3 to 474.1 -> 0.00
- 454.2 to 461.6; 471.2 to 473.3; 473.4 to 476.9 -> 0.02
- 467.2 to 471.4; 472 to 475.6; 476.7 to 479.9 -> -0.10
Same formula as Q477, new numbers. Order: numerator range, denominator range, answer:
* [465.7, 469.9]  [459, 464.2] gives 0.96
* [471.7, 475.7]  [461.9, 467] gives 1.05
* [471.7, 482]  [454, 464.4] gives 1.02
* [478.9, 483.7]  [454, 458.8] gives 1.07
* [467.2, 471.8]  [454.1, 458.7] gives 1.01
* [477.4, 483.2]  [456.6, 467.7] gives 1.03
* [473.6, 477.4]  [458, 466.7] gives 1.04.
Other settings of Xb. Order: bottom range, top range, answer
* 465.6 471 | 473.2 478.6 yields 1.05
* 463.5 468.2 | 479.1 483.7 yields 1.09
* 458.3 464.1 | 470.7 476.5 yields 0.99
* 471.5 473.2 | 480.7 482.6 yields 1.08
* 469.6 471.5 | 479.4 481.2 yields 1.06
